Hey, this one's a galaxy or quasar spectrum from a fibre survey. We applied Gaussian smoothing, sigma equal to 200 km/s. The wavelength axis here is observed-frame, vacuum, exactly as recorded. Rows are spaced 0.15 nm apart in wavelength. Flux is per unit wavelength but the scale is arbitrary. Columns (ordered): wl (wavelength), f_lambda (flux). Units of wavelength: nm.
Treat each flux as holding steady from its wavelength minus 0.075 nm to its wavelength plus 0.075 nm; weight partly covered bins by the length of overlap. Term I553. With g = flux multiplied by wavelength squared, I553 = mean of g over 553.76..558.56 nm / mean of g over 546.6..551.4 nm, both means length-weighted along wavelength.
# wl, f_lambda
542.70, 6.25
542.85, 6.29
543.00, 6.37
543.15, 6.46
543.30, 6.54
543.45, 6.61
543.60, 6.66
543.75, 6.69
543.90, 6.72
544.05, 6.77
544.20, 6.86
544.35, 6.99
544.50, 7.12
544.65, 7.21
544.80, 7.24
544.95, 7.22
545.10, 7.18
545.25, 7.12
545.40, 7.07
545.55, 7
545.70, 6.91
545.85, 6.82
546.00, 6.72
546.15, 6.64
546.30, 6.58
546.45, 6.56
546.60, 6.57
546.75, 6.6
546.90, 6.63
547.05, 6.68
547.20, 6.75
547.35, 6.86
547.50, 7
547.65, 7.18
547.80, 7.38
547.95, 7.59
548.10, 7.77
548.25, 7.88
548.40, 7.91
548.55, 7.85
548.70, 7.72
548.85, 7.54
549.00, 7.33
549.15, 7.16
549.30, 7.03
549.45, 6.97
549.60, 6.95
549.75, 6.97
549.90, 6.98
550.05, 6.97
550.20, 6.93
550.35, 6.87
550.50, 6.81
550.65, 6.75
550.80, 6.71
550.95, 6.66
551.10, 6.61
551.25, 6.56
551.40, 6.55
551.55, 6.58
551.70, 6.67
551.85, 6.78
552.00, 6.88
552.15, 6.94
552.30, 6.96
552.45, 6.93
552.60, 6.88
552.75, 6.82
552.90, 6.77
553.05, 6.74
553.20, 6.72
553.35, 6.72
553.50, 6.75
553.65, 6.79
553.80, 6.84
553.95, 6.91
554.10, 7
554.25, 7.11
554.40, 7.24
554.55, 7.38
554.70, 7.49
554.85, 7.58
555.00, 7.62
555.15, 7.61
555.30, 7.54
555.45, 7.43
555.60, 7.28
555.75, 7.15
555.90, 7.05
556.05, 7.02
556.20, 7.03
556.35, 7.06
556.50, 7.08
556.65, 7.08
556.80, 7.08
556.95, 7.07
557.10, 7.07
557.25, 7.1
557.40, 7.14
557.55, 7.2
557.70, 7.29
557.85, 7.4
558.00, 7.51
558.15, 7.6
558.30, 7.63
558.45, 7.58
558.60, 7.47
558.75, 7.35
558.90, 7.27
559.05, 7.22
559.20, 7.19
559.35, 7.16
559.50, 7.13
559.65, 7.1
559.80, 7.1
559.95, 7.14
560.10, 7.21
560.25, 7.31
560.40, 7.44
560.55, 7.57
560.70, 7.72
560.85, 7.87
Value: 1.05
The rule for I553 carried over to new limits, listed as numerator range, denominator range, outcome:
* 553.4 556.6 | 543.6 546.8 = 1.08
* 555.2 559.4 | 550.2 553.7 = 1.09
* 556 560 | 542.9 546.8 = 1.11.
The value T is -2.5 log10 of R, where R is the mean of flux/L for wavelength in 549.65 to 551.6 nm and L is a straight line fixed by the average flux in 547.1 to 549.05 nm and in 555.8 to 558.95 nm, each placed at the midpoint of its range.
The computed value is 0.09 mag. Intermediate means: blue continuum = 7.43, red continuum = 7.24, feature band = 6.77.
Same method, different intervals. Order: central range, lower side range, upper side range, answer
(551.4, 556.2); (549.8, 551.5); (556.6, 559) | 0.00 mag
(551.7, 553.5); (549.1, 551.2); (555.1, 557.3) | 0.03 mag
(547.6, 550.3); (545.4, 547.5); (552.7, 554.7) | -0.08 mag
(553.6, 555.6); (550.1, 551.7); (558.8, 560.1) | -0.06 mag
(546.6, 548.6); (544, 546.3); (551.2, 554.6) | -0.04 mag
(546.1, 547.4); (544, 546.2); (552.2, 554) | 0.05 mag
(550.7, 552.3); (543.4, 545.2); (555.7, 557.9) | 0.05 mag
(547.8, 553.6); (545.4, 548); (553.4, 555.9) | 0.00 mag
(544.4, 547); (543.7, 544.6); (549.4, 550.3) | 0.00 mag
